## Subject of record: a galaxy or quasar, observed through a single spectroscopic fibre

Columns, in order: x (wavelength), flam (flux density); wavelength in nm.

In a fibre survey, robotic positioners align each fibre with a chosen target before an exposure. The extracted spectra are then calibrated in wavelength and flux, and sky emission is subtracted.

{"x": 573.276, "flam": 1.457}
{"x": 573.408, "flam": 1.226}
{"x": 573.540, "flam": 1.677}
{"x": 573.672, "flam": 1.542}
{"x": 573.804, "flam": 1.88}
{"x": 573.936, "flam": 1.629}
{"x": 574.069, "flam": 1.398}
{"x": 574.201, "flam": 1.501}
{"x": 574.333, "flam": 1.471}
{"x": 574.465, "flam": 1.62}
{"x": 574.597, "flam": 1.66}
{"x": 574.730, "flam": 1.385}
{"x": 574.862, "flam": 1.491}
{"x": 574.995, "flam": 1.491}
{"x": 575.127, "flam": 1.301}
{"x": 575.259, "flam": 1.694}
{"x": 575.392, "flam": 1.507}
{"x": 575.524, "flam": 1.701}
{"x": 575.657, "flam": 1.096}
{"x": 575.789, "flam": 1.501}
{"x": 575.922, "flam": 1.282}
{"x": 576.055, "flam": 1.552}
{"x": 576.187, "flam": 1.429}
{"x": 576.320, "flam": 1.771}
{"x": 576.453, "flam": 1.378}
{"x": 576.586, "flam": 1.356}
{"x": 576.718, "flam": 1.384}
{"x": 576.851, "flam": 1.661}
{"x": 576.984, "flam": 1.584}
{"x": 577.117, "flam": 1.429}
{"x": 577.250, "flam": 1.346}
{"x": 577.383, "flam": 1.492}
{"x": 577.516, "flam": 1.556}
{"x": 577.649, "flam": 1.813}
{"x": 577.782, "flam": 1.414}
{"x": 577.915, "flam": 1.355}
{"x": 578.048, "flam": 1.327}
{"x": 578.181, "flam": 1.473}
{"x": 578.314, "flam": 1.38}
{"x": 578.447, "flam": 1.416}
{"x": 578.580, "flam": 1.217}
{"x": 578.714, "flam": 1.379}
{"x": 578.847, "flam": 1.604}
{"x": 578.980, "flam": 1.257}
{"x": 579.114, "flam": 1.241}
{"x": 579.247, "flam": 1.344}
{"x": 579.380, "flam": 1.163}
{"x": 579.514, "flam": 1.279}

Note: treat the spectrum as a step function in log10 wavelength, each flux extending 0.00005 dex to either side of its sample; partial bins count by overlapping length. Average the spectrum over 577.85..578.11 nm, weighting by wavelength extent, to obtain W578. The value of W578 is 1.34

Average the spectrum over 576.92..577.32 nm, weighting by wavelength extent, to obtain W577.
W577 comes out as 1.45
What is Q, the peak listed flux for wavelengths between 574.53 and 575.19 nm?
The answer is 1.66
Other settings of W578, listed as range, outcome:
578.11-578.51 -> 1.42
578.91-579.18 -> 1.25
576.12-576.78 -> 1.47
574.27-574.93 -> 1.52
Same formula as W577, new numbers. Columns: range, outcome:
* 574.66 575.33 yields 1.47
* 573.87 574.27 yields 1.51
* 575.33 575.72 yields 1.44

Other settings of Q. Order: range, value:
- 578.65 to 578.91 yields 1.604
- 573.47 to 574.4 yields 1.88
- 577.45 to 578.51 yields 1.813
